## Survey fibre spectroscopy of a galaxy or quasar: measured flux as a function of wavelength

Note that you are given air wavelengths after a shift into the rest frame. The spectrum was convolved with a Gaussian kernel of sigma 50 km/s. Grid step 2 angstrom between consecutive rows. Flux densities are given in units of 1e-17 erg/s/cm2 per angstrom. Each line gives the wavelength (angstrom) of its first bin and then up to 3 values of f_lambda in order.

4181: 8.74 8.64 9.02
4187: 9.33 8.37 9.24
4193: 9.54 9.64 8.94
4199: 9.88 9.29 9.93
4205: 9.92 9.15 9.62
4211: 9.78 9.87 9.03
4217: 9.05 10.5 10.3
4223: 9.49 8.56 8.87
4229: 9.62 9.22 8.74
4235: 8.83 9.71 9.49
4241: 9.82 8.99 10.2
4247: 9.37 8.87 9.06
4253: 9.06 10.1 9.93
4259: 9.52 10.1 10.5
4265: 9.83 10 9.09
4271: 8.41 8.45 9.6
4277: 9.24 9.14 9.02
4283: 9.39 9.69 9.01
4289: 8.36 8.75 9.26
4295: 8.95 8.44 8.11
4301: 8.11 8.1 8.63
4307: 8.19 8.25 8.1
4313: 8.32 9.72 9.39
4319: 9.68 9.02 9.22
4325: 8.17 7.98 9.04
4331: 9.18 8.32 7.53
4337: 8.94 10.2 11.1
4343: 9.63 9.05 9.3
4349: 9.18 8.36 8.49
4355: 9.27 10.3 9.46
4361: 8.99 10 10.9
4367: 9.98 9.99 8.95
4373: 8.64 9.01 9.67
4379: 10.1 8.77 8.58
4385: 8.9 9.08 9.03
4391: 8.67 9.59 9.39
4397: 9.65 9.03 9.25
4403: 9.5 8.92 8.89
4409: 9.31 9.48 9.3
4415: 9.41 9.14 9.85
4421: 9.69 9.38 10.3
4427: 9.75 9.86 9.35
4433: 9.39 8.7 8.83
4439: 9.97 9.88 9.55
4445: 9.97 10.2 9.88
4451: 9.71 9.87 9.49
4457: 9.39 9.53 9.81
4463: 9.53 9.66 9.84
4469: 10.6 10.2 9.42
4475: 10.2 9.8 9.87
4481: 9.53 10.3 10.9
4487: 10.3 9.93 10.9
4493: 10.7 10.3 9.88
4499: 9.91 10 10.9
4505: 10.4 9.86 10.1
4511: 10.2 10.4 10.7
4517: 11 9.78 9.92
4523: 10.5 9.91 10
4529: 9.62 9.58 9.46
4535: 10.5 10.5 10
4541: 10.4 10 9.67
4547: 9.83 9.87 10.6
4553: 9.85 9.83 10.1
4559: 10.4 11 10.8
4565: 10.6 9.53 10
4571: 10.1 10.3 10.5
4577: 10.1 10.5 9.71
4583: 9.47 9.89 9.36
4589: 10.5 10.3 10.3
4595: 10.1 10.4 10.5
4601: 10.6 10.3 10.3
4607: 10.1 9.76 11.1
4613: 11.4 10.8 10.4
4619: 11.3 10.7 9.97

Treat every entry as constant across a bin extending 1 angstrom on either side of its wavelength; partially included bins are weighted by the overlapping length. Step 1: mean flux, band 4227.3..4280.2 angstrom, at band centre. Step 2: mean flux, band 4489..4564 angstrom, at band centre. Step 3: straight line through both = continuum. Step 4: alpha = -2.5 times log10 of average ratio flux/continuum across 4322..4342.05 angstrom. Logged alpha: 0.08 mag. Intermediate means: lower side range 9.41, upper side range 10.2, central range 8.97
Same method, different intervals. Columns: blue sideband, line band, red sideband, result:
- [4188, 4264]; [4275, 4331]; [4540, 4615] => 0.098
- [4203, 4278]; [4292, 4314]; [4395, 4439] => 0.126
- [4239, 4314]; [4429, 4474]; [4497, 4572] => 0.015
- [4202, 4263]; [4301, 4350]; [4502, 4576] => 0.094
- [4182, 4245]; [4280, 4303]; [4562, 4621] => 0.092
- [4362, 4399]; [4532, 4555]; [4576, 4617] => 0.000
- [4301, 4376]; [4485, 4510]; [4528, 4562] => -0.048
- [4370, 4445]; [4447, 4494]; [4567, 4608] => -0.040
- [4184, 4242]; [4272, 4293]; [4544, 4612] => 0.056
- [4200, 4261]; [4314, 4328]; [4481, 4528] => 0.083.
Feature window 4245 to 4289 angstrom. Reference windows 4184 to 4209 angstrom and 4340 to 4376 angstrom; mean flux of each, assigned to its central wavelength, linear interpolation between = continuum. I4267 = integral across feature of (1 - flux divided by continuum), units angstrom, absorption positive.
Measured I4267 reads 0.1 angstrom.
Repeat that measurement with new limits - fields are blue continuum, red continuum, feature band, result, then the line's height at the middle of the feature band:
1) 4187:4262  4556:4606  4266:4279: 0.6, 9.55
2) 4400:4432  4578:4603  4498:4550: -1.2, 9.88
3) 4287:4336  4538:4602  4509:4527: -0.8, 9.85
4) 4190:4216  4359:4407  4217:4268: -0.3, 9.48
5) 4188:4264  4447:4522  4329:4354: 1.6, 9.74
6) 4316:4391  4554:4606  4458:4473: -0.2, 9.71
